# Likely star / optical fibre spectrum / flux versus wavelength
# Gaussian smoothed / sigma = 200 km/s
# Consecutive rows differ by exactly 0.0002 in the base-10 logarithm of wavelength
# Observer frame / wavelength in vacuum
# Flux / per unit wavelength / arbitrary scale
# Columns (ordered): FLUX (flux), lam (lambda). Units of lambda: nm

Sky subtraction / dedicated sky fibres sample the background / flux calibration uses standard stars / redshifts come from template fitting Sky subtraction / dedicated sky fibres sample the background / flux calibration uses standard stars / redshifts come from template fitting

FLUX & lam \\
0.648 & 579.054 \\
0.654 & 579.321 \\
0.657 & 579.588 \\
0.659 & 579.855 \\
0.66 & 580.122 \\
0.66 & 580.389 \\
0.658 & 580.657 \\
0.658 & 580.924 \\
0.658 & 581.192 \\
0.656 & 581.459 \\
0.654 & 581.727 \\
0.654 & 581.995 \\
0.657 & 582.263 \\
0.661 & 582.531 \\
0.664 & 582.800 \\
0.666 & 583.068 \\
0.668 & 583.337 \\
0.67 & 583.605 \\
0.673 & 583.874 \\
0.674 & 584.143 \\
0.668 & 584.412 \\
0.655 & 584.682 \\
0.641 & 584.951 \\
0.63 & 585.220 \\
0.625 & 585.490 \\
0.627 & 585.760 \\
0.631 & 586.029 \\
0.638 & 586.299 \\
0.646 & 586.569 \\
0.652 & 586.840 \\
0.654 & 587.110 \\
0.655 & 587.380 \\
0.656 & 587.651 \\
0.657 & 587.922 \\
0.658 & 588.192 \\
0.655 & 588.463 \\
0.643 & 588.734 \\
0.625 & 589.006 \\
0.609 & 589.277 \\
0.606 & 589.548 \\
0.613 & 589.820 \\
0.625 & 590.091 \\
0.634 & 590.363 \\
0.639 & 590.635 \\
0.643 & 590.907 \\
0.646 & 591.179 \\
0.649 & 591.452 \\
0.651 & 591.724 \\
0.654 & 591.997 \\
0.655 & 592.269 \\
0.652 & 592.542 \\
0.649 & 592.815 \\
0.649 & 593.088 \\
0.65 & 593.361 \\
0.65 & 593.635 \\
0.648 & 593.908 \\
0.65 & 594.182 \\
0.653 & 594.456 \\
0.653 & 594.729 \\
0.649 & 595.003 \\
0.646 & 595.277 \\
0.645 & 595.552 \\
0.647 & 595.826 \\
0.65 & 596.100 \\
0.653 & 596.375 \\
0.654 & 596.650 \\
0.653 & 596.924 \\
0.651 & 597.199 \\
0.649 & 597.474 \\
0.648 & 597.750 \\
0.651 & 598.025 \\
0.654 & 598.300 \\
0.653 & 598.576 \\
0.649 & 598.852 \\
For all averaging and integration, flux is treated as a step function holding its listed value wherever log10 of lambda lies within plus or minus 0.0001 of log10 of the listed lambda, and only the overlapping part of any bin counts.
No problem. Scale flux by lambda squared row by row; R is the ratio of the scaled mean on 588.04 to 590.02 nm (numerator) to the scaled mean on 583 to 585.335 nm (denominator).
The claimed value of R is 0.97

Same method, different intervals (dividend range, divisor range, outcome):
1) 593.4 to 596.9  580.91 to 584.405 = 1.02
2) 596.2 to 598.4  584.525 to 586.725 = 1.06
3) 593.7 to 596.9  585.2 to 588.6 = 1.04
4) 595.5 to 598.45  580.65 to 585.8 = 1.04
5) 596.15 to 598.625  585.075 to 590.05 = 1.06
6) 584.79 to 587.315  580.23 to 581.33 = 0.99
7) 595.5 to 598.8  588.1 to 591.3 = 1.05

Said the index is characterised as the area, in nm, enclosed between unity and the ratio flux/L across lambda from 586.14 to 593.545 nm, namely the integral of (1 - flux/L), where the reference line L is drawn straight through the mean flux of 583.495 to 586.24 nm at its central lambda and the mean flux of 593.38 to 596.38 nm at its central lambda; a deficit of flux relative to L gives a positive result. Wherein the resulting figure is 0.07 nm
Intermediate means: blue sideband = 0.649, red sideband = 0.649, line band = 0.643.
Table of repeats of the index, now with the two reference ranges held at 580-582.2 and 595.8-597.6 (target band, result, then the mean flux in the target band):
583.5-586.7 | 0.038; 0.648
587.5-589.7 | 0.054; 0.638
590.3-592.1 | 0.022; 0.645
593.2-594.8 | 0.005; 0.651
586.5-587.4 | 0.005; 0.652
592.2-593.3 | 0.003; 0.651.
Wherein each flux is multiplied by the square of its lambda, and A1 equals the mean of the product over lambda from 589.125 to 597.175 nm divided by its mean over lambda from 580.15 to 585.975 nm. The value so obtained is 1.02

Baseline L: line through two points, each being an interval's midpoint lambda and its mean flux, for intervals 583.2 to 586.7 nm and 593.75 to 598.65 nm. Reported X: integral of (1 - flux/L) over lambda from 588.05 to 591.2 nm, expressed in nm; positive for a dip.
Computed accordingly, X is 0.08 nm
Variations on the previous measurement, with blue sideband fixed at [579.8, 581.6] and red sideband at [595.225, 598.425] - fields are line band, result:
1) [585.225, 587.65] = 0.05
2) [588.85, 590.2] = 0.08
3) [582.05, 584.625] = -0.03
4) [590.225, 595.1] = 0.03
